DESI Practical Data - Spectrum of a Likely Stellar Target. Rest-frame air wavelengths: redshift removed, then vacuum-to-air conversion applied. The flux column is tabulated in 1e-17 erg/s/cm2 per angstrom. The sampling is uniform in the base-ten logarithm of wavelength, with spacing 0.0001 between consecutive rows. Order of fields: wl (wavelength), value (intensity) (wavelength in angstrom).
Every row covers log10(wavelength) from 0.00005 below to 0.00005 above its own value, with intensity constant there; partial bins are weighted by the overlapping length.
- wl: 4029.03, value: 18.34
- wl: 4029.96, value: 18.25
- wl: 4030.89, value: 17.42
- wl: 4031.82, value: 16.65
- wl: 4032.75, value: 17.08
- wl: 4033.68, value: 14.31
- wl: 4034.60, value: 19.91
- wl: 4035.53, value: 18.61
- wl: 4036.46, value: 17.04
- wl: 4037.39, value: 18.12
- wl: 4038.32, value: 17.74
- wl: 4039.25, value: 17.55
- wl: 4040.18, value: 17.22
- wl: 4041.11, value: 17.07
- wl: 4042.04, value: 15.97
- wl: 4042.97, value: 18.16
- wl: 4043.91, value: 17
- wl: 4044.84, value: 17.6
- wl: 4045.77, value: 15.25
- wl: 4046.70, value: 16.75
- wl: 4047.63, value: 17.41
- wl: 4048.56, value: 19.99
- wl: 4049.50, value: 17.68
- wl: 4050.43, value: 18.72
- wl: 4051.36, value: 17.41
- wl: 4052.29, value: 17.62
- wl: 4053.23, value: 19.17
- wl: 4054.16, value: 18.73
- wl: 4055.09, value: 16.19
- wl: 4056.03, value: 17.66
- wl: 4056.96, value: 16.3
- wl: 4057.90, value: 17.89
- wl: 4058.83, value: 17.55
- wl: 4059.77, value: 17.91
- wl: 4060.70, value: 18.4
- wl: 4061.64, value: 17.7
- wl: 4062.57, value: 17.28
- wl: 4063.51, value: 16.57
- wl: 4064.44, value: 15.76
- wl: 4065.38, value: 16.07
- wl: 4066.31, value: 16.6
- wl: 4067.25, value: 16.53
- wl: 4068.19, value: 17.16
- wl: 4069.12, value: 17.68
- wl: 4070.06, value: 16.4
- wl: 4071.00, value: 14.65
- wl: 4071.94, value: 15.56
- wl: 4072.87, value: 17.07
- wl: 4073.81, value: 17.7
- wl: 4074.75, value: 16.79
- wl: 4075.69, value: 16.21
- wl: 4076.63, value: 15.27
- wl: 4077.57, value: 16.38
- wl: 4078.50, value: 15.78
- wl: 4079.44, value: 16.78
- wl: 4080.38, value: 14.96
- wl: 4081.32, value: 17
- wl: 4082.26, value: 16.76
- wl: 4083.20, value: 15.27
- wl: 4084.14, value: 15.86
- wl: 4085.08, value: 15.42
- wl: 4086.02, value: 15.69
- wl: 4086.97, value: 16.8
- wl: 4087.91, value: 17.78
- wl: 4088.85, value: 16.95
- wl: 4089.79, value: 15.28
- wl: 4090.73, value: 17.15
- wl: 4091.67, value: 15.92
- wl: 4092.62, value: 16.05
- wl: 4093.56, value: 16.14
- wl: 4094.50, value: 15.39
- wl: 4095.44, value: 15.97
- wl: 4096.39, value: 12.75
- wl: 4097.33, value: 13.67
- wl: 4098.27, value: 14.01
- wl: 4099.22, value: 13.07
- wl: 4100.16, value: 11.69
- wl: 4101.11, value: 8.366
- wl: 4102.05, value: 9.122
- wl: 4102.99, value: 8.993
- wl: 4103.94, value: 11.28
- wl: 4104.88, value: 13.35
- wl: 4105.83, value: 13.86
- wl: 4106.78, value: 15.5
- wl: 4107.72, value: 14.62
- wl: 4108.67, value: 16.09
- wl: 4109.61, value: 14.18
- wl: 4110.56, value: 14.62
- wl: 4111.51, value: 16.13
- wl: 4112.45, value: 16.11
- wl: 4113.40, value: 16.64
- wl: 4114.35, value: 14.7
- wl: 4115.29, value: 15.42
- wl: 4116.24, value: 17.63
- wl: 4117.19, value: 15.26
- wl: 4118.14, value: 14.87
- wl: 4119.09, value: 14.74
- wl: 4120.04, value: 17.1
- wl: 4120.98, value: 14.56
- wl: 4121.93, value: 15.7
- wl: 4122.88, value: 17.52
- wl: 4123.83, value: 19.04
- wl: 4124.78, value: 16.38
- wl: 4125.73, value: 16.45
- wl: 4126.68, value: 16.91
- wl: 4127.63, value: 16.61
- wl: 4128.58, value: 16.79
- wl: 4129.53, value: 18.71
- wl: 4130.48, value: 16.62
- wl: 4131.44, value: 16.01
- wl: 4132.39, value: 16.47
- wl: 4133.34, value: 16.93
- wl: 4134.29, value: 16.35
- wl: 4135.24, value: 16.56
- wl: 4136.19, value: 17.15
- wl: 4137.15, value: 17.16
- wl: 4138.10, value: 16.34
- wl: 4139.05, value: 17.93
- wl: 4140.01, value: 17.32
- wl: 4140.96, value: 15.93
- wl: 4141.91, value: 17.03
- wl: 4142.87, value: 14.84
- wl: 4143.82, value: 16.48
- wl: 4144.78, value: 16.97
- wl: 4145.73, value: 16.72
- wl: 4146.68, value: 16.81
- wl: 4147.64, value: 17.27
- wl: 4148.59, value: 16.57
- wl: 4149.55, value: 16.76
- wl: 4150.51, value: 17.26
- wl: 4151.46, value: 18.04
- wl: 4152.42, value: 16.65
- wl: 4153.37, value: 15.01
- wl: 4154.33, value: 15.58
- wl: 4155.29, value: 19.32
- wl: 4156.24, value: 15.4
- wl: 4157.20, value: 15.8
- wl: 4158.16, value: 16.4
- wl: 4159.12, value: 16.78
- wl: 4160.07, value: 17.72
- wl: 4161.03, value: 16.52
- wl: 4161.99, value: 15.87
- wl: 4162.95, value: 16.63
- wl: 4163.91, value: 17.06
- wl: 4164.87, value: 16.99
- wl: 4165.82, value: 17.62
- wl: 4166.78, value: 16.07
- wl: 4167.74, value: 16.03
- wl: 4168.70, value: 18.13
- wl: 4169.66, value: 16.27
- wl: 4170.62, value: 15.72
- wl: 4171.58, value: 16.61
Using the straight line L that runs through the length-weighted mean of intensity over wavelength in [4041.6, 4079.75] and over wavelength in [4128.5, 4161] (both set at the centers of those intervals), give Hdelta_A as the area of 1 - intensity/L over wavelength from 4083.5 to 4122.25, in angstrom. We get 4.96 angstrom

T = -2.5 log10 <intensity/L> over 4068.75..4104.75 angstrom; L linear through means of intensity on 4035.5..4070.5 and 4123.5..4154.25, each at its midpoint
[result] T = 0.14 mag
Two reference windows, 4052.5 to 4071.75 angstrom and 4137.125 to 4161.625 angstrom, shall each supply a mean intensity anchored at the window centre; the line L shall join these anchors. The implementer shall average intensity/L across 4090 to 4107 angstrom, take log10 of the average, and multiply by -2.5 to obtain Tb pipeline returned 0.25 mag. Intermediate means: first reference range 17.1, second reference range 16.7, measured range 13.5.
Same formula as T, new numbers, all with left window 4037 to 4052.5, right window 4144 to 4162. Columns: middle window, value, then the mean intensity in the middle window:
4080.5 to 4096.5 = 0.07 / 16.1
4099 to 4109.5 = 0.35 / 12.4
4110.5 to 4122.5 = 0.08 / 15.7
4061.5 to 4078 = 0.05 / 16.5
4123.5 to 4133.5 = 0.00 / 17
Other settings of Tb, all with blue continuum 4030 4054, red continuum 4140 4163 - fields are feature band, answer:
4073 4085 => 0.06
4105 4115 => 0.12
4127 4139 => -0.01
